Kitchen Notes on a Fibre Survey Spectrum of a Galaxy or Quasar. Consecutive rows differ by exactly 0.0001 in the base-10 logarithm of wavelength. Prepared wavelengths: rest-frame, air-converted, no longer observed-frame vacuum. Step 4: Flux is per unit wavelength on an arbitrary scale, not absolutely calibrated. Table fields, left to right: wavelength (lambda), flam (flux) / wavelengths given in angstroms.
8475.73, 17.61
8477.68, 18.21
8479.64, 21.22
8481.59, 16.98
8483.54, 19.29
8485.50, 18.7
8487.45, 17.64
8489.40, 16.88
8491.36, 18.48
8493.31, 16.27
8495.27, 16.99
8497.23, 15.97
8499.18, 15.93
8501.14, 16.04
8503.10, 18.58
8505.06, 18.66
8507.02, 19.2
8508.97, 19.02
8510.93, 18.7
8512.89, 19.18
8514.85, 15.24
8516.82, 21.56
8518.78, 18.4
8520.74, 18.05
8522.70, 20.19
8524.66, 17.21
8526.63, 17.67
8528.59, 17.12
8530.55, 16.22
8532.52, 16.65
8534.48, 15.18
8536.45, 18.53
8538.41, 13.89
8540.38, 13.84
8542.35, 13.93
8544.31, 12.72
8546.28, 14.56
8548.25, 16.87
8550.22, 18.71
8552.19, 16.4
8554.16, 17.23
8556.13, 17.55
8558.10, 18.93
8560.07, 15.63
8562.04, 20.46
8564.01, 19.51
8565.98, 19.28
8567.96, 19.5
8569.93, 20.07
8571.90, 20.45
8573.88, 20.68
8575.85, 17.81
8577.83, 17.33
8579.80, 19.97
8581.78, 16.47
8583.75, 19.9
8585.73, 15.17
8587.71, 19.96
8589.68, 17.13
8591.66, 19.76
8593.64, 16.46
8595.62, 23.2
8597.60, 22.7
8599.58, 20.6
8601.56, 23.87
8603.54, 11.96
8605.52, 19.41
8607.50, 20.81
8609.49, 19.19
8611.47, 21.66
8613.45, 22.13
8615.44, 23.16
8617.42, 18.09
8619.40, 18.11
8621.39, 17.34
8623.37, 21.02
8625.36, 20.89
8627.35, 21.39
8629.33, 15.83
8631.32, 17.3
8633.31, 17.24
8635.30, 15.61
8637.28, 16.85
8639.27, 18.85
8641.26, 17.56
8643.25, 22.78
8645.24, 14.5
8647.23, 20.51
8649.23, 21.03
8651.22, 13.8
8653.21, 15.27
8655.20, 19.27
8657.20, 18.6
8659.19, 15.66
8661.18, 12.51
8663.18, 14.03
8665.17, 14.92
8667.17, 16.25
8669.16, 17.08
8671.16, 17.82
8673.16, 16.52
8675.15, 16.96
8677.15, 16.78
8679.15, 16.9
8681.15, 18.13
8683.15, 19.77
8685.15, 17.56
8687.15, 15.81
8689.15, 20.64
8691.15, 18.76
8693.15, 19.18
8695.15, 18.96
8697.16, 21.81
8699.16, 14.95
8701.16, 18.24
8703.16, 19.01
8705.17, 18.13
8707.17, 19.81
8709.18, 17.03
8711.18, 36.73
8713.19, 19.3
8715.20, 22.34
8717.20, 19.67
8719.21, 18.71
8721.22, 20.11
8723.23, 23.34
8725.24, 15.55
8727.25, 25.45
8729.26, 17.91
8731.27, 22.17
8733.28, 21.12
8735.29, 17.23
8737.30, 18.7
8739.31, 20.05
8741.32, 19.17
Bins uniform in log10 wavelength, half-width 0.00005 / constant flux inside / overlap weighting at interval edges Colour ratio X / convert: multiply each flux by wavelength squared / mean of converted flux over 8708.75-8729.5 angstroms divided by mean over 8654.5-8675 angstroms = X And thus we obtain 1.4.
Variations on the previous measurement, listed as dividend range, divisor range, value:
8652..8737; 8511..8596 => 1.09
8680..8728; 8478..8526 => 1.15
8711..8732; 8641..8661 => 1.23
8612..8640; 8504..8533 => 1.06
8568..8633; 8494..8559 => 1.15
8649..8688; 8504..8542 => 0.98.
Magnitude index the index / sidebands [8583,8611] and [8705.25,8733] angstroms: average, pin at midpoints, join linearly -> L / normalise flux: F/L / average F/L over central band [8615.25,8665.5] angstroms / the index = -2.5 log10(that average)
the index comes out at 0.13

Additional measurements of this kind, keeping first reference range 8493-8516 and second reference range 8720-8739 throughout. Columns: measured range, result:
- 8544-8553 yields 0.127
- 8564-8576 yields -0.083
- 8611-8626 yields -0.077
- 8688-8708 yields 0.048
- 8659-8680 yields 0.216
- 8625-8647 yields 0.058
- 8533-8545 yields 0.207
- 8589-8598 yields -0.066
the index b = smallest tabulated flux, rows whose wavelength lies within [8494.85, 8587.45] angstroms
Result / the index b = 12.72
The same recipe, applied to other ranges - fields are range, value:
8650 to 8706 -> 12.51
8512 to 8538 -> 15.18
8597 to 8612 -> 11.96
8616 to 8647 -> 14.5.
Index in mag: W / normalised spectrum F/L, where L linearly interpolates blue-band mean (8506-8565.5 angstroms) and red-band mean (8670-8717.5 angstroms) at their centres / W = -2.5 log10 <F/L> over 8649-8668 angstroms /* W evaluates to 0.18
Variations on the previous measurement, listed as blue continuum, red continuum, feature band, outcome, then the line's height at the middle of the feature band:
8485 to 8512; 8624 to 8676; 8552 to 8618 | -0.106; 17.4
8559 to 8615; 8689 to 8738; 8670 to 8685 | 0.140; 20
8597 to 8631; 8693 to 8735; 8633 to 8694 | 0.162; 20.1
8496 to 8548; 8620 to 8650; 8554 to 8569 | -0.063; 17.5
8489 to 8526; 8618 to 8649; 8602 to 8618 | -0.079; 18.3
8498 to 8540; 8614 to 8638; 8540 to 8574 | 0.027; 18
